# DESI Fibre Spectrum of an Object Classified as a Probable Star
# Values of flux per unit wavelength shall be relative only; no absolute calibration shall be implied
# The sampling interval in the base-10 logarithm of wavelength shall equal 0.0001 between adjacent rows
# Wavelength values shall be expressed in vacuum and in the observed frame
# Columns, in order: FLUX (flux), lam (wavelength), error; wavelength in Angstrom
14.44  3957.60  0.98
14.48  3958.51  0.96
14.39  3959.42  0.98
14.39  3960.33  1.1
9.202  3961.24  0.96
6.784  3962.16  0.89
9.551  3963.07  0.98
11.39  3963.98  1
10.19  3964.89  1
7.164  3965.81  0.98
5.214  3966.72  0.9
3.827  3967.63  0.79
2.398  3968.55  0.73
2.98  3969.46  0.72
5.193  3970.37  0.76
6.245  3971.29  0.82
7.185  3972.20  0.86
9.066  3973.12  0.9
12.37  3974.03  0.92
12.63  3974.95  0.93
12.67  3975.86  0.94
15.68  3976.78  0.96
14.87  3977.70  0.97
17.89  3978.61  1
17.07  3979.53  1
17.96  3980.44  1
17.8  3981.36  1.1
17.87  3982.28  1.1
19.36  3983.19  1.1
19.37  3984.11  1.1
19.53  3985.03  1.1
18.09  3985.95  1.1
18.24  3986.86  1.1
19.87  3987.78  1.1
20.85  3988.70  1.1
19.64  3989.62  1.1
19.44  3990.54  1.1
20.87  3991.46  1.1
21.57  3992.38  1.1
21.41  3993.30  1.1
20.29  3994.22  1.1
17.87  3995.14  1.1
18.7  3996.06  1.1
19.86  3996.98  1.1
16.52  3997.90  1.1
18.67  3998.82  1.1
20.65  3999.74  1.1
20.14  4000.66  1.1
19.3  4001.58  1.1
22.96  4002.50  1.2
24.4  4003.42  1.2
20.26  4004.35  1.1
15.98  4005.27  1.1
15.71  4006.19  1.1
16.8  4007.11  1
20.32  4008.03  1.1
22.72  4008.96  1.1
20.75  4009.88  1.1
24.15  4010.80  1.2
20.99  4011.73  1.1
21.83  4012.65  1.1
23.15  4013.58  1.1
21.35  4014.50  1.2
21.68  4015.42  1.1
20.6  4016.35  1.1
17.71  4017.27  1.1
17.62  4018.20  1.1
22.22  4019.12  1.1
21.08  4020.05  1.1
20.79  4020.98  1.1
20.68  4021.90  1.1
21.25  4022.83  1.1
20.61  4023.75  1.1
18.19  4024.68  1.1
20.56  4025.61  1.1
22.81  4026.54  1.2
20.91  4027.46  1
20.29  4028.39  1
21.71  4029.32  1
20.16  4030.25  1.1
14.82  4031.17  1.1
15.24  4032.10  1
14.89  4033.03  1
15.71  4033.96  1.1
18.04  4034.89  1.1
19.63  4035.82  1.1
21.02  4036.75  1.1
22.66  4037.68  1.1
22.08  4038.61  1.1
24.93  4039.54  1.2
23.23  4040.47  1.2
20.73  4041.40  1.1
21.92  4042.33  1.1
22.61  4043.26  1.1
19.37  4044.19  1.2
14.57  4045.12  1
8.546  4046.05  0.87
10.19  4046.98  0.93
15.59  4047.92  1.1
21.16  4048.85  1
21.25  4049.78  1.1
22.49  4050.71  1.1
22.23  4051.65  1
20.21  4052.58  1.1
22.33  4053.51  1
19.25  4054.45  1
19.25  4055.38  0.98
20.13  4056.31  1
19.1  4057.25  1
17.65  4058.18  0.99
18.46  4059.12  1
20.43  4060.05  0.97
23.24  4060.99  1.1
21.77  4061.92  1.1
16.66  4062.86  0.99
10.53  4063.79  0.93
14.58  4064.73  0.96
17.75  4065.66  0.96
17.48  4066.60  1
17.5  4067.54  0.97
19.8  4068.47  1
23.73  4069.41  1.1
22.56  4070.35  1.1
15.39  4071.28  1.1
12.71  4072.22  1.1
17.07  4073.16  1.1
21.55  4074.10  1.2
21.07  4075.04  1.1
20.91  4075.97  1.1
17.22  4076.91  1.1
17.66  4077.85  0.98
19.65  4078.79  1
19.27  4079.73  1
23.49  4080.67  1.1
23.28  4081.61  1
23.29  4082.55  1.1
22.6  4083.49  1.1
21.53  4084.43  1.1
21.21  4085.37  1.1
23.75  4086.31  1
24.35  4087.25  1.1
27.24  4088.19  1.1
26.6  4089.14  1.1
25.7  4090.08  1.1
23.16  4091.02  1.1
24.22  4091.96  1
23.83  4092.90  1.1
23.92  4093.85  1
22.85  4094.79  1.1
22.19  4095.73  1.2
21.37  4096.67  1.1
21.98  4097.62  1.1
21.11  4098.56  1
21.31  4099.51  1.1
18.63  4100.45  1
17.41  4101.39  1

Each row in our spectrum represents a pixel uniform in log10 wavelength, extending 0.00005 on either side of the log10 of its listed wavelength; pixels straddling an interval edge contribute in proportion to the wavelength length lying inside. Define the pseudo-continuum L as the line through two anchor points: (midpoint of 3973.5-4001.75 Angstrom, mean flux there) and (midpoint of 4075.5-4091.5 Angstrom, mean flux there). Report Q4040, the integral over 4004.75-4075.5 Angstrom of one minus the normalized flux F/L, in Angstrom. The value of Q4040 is 3.6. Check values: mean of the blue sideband 18.3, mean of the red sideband 22.4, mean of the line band 19.4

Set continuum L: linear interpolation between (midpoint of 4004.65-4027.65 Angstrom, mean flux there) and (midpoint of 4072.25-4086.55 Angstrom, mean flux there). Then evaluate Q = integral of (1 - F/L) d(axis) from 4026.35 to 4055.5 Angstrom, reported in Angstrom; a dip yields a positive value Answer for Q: 1.64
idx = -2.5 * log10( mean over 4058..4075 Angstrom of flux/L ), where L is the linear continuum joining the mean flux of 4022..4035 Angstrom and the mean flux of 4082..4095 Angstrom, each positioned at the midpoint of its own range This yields 0.20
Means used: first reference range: 19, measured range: 18.3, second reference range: 23.9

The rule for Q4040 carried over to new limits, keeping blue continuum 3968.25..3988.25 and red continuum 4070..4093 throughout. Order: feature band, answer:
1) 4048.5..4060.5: -0.5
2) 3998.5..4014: -4.4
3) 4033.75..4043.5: -1.5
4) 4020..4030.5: -2.0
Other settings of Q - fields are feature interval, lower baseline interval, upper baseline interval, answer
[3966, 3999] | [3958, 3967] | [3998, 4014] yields 0.7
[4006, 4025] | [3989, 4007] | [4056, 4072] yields -1.2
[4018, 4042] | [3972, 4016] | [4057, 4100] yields -0.6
